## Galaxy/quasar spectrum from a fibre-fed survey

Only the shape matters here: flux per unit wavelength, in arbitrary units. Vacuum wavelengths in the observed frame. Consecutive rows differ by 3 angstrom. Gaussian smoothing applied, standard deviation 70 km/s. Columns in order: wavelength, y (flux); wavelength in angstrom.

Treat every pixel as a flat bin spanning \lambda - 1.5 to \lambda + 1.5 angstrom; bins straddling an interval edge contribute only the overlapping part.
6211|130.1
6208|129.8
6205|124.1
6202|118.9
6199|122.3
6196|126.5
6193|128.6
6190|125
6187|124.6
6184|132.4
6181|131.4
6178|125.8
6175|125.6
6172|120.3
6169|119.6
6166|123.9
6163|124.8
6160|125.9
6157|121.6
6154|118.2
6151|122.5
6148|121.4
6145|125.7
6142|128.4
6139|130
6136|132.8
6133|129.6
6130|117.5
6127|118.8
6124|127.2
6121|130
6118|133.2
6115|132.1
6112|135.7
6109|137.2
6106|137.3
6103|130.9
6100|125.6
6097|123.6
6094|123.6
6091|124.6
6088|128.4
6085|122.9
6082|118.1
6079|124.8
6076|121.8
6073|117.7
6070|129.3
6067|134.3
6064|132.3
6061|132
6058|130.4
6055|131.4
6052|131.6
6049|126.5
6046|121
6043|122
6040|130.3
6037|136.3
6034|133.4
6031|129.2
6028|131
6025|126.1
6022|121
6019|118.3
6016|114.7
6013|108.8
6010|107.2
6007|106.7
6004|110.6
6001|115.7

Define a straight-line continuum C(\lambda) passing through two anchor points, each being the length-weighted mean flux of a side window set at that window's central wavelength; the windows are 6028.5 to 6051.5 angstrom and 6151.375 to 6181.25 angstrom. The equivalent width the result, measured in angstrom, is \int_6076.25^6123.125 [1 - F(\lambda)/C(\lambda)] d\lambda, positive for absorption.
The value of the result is -0.8 angstrom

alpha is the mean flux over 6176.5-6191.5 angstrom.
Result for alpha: 128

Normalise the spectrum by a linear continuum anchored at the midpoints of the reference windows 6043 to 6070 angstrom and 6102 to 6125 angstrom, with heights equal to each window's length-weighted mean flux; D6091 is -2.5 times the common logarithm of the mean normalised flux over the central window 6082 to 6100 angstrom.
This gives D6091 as 0.06 mag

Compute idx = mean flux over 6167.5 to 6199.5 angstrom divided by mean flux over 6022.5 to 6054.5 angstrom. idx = 0.98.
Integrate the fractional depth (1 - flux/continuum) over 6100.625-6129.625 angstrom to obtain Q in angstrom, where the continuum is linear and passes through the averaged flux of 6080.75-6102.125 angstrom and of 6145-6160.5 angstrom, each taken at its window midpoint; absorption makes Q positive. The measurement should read -1.7 angstrom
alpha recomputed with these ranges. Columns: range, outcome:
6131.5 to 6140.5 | 131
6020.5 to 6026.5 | 124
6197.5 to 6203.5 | 121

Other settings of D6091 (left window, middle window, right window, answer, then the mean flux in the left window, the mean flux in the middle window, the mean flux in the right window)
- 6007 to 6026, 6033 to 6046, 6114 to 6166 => -0.11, 115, 129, 126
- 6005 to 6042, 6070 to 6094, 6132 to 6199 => 0.00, 122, 123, 126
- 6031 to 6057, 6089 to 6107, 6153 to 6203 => 0.00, 129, 127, 125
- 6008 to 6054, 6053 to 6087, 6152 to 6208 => -0.03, 124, 127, 125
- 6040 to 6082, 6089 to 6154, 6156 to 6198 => -0.01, 127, 128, 125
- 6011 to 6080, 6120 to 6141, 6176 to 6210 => 0.00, 126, 127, 126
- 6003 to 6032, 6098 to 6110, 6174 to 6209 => -0.09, 117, 132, 126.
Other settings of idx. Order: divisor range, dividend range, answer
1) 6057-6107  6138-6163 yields 0.98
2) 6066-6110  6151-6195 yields 0.99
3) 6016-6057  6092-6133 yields 1.01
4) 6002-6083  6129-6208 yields 1.01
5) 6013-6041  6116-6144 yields 1.01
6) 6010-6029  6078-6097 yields 1.04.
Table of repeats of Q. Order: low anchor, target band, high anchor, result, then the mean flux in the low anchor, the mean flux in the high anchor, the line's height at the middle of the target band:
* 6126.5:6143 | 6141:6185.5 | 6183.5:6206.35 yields 0.5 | 127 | 125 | 126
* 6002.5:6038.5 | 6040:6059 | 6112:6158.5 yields -0.9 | 120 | 126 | 122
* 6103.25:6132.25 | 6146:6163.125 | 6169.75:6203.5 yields 0.7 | 130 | 125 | 128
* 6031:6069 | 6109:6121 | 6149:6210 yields -0.6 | 130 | 125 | 127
